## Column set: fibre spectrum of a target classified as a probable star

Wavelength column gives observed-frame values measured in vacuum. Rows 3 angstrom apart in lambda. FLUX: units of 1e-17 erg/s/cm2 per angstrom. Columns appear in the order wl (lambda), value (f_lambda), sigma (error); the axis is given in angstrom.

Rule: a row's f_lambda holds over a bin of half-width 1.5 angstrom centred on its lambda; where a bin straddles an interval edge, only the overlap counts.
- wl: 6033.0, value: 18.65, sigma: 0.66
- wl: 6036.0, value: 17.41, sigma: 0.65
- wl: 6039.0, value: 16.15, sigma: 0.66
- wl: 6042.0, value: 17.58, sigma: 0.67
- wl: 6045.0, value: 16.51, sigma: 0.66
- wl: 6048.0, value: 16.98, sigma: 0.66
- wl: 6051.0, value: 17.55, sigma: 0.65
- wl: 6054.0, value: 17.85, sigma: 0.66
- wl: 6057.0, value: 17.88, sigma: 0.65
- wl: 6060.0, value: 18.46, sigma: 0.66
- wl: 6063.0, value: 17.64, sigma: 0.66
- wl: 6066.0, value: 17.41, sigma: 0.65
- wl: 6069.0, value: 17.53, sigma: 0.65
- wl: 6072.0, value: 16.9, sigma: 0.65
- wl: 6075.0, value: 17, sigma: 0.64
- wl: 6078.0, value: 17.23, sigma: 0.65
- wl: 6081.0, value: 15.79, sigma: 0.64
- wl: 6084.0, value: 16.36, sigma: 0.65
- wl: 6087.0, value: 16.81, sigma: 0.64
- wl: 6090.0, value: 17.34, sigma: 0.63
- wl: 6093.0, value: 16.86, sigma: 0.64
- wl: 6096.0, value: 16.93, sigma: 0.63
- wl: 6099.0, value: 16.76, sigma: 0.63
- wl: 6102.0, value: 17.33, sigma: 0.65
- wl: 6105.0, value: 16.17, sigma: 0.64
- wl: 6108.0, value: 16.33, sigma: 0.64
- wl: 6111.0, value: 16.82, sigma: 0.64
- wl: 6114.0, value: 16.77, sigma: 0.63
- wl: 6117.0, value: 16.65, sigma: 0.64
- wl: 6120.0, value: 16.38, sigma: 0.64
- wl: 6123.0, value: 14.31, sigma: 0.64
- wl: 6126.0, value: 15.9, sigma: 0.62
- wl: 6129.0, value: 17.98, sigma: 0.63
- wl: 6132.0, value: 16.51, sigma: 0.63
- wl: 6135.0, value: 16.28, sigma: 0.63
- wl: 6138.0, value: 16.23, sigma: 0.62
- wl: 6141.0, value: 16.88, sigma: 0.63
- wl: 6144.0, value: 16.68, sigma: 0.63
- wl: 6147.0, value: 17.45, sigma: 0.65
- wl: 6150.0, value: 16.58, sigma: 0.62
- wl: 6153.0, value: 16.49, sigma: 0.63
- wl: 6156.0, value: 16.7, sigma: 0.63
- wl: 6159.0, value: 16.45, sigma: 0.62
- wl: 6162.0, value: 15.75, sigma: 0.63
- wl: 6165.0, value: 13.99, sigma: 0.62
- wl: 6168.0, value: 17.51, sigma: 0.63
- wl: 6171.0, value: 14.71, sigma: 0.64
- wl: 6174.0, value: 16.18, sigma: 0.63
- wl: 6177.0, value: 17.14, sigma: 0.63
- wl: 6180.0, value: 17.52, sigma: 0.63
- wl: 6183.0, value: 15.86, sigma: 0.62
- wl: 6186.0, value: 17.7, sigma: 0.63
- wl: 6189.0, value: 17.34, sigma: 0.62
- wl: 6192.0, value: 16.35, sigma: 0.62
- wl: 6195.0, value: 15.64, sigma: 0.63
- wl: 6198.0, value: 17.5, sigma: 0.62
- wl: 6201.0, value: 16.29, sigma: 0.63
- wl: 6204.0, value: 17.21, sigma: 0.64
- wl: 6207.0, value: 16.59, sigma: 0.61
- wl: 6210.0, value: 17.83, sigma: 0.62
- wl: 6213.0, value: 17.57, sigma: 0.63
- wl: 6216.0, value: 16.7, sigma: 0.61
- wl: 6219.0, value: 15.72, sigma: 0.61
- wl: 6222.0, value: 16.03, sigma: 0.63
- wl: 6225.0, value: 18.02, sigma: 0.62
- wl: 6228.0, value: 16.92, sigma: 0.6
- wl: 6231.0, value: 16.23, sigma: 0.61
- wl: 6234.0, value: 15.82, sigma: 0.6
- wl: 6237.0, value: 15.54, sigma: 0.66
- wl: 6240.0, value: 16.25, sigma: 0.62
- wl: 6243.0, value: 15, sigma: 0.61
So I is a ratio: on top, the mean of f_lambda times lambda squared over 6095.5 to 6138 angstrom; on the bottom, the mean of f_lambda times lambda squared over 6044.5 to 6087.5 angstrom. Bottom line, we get 0.97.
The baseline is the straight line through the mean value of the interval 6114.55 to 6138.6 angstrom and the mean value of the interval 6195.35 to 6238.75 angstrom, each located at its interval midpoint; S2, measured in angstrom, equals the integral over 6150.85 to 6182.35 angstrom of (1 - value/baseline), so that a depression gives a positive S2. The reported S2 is 0.4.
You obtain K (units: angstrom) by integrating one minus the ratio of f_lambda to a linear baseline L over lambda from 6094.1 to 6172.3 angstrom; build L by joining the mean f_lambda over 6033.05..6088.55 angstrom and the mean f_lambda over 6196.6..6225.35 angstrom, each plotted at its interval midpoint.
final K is 3.0 angstrom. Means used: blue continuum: 17.2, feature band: 16.4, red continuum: 16.9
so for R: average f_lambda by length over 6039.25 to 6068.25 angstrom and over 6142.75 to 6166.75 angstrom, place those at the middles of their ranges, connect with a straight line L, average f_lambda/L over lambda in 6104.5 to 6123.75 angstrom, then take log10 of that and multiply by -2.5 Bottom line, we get 0.03 mag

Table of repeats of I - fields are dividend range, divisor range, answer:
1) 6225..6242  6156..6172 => 1.05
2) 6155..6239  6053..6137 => 1.01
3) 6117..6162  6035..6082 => 0.98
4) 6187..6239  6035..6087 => 1.02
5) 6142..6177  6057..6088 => 0.98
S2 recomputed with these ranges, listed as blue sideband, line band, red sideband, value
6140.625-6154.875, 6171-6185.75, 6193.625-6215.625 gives 0.28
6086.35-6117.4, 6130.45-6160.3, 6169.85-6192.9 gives 0.15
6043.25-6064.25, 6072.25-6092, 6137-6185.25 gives 0.55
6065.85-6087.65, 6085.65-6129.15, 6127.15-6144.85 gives 0.56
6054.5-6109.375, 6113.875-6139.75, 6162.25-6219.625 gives 0.84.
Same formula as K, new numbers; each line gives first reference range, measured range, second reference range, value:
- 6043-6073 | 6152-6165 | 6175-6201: 0.7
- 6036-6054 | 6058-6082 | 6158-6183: -0.6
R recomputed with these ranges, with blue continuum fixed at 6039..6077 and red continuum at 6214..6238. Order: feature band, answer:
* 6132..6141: 0.035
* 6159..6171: 0.071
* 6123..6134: 0.035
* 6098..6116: 0.026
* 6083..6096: 0.021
